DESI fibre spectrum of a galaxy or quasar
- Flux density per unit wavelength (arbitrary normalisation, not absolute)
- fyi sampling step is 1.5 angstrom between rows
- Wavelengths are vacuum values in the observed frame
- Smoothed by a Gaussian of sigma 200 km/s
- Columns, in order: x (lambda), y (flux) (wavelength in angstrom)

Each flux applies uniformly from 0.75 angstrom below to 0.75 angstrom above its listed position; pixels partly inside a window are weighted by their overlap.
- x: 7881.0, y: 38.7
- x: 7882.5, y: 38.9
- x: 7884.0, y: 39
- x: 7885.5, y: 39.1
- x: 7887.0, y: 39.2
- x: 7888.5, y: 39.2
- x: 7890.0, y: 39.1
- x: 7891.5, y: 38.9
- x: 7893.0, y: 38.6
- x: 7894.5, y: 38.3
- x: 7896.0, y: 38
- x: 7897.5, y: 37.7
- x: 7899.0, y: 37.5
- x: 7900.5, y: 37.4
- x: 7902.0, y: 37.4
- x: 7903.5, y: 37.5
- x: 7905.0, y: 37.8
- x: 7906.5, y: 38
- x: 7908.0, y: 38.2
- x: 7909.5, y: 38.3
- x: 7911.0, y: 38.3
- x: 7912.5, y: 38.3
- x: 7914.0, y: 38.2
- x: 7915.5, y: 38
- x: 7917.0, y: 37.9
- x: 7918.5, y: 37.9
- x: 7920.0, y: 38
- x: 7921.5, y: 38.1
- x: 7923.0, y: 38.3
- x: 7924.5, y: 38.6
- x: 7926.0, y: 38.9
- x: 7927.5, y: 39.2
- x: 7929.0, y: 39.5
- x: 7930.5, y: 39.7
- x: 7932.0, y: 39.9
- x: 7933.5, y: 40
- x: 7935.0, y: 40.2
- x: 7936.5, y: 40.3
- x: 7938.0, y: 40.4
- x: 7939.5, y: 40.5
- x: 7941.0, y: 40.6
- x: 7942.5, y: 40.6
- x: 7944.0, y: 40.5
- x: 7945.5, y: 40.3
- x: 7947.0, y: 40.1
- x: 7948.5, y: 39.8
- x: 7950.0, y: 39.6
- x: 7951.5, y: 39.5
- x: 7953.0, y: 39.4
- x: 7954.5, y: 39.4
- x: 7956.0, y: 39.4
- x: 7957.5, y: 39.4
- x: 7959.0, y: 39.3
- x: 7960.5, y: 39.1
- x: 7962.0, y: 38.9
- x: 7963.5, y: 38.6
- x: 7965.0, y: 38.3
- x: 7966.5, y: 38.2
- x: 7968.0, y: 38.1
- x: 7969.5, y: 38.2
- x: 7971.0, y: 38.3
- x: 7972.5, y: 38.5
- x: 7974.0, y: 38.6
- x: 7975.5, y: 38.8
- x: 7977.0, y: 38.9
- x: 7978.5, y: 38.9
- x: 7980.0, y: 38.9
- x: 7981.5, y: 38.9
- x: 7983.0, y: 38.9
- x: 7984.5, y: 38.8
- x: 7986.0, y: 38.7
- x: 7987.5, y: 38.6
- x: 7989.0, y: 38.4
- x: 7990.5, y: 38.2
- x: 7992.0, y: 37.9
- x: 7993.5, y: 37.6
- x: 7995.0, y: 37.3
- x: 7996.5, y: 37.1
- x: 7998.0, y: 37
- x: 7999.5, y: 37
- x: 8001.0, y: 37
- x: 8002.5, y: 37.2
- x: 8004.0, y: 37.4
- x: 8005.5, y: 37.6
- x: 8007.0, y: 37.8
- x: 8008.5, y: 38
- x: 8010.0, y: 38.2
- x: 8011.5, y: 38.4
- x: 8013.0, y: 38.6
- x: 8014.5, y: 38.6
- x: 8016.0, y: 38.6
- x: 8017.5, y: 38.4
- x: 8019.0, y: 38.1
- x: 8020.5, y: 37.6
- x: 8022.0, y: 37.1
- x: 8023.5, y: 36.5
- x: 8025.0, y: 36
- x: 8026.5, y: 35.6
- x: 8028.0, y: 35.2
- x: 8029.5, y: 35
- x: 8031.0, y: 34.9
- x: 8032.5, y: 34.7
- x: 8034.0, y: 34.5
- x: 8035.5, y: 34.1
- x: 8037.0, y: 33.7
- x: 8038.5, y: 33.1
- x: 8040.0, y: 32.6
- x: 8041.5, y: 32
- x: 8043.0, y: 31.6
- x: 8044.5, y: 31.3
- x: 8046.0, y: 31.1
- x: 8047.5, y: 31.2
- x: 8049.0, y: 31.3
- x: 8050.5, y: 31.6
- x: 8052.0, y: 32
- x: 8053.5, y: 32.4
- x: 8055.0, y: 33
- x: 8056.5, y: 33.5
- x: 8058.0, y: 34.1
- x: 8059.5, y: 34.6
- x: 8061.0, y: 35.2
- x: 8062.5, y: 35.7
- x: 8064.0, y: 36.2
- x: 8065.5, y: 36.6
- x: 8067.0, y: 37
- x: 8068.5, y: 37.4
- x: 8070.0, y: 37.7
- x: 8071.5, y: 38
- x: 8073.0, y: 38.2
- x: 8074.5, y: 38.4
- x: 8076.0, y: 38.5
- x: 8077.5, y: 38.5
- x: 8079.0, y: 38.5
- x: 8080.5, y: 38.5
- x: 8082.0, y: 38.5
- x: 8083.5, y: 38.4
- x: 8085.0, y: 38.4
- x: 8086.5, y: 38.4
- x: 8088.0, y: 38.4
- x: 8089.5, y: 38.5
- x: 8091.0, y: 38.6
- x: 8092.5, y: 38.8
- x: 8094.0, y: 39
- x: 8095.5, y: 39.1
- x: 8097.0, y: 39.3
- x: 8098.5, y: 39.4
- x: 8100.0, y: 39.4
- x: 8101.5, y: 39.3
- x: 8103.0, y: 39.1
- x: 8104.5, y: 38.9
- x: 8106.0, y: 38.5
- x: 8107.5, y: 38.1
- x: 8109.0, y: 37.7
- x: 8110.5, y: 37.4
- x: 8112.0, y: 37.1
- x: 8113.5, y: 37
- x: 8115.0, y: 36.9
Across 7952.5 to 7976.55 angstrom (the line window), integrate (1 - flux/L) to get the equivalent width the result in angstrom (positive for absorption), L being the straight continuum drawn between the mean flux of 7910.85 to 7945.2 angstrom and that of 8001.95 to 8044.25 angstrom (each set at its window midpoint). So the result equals -0.5 angstrom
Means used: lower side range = 39.2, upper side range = 36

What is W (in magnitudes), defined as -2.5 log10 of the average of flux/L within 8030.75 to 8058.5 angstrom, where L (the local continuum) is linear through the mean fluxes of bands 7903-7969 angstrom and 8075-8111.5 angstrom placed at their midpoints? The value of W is 0.18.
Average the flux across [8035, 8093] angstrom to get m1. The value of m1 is 35.5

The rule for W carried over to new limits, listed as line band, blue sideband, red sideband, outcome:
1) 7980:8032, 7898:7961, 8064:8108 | 0.03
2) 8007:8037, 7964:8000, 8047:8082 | 0.01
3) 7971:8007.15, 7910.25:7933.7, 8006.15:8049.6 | -0.05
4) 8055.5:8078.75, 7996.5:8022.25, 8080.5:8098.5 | 0.05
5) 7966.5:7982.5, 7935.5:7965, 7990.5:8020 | 0.01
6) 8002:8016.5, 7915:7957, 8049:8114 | 0.01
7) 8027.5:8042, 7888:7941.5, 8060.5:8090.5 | 0.12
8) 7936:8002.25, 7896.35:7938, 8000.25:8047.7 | -0.05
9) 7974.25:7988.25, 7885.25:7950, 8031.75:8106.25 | -0.03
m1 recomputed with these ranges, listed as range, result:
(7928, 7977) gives 39.4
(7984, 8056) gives 35.8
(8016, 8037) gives 36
